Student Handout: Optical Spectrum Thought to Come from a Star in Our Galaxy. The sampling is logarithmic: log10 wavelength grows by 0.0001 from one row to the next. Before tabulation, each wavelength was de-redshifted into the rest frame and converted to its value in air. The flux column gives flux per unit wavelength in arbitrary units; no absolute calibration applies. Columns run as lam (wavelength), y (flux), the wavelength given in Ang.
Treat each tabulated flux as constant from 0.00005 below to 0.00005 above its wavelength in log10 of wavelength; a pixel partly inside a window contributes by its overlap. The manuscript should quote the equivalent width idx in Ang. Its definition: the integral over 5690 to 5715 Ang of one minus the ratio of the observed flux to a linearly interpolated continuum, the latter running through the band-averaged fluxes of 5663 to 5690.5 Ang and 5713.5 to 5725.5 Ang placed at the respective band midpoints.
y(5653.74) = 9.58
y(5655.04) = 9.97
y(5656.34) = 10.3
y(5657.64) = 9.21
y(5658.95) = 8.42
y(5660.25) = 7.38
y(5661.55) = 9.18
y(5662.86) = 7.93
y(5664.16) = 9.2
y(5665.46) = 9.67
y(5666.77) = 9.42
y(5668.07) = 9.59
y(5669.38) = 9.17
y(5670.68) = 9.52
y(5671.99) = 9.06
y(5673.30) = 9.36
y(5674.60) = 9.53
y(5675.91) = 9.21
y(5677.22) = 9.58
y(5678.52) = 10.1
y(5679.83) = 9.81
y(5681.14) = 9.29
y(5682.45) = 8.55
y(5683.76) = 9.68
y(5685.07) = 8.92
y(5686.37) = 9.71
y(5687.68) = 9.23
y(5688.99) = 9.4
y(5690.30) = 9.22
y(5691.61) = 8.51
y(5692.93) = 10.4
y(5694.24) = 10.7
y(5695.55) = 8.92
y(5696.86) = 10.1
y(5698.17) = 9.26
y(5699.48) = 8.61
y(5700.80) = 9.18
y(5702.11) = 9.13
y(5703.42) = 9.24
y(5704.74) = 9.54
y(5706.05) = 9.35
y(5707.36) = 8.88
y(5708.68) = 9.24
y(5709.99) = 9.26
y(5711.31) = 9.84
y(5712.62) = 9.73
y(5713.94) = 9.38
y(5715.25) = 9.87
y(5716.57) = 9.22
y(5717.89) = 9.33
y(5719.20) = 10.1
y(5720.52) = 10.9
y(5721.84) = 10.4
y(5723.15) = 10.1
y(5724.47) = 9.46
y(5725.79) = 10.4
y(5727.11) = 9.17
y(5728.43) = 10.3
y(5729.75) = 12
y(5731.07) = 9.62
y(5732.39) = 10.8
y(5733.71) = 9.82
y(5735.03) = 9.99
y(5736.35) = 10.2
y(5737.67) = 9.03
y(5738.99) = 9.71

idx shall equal 0.7 Ang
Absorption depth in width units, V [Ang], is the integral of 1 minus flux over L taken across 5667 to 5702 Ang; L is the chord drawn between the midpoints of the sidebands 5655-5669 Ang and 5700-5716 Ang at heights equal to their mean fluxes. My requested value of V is -0.7 Ang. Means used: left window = 9.08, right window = 9.38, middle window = 9.4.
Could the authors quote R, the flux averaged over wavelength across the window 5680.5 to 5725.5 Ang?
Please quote 9.5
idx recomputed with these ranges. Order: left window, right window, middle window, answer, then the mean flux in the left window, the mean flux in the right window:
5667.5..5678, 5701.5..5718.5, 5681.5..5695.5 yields -0.03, 9.39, 9.38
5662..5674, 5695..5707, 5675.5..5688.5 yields -0.25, 9.22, 9.26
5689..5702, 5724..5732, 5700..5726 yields 0.60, 9.41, 10.2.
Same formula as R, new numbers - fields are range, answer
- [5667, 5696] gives 9.43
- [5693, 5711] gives 9.38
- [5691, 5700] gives 9.52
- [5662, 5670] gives 9.16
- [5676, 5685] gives 9.44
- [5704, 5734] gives 9.85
